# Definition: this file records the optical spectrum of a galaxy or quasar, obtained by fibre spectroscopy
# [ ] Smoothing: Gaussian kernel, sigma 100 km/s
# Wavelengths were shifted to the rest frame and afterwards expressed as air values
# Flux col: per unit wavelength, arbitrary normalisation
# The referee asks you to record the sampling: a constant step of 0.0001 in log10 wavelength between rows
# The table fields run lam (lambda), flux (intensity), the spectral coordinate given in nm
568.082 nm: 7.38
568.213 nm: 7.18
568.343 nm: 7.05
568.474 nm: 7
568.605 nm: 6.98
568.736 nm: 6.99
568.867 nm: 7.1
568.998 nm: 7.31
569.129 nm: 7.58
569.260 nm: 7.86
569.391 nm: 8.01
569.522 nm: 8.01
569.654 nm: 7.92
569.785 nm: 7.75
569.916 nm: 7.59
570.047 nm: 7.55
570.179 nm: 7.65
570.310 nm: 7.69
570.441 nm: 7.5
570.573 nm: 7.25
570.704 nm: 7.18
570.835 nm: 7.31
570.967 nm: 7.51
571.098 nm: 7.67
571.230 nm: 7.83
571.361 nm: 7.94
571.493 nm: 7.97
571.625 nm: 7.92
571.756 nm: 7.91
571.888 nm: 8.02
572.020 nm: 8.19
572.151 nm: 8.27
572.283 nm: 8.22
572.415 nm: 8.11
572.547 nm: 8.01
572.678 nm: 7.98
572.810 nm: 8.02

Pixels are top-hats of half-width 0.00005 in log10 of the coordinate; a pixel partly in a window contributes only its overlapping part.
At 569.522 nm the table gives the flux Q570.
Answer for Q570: 8.01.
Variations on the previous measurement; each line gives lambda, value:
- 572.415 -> 8.11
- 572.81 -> 8.02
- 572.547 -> 8.01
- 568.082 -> 7.38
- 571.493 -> 7.97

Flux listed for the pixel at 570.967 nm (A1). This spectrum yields 7.51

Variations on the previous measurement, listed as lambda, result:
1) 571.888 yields 8.02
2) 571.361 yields 7.94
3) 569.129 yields 7.58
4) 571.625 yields 7.92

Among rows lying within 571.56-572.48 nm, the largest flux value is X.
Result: 8.27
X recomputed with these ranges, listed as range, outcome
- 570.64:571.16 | 7.67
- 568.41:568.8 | 7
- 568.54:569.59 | 8.01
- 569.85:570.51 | 7.69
